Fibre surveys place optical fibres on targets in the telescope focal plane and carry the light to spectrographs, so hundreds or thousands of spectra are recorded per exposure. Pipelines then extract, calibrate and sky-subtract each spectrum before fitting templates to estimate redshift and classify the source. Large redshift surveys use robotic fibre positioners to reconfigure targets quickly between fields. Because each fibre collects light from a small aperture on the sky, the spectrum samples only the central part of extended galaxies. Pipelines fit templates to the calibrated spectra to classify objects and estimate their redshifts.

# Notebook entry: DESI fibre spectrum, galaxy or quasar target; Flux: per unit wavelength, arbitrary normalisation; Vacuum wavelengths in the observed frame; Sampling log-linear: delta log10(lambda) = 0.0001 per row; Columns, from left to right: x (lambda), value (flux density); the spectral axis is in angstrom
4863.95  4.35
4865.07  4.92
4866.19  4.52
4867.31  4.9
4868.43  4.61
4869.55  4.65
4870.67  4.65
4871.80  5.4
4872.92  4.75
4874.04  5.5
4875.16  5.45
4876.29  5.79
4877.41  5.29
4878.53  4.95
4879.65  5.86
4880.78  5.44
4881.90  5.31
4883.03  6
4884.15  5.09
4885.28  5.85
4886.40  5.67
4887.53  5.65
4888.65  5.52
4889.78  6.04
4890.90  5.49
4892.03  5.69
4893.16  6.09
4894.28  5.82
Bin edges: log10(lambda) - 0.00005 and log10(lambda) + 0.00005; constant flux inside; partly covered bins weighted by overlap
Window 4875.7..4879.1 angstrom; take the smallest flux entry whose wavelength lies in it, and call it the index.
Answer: 4.95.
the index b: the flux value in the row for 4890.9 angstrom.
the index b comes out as 5.49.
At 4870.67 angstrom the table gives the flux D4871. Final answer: 4.65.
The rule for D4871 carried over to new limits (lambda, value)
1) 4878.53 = 4.95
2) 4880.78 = 5.44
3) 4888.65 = 5.52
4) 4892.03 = 5.69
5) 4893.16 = 6.09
